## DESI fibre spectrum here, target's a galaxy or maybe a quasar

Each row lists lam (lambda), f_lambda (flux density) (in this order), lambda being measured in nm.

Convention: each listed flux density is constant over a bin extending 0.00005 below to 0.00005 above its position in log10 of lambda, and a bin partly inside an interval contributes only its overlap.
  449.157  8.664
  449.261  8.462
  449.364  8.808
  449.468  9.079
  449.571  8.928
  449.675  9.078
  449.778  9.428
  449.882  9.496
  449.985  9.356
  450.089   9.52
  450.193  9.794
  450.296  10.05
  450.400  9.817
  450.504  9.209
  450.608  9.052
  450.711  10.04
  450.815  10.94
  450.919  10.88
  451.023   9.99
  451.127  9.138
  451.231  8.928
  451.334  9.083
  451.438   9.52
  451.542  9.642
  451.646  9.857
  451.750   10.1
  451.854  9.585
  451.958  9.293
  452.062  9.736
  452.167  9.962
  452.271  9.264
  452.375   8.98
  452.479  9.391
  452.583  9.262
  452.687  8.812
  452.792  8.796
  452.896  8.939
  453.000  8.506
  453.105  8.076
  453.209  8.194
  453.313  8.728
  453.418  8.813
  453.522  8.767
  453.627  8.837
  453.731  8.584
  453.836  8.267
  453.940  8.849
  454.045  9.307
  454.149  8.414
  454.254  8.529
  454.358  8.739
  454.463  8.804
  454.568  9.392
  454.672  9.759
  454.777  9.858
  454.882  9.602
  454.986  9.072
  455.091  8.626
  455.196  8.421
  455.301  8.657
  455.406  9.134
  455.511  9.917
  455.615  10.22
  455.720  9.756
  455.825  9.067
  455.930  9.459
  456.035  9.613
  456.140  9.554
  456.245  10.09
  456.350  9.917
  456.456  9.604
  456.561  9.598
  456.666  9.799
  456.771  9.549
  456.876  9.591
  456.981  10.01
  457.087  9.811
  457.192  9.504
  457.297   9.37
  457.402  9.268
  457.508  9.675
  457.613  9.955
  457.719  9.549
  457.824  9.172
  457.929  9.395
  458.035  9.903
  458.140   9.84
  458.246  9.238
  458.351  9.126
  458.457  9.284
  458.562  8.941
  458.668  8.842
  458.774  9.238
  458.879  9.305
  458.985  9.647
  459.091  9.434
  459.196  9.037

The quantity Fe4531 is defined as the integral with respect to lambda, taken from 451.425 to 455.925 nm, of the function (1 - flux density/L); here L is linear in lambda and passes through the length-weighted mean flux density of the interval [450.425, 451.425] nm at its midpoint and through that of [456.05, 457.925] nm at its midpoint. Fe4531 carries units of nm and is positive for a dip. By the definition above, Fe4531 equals 0.26 nm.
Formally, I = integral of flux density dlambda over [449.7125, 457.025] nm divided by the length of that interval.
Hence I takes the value 9.34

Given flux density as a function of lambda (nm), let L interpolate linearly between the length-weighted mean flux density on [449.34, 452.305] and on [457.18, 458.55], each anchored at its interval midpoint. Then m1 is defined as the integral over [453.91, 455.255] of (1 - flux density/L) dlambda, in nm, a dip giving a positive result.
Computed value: 0.07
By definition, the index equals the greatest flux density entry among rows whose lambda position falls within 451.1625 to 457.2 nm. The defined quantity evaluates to 10.22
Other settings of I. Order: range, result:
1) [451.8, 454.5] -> 8.9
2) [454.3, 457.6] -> 9.47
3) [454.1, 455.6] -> 9.1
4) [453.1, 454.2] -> 8.65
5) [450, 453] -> 9.53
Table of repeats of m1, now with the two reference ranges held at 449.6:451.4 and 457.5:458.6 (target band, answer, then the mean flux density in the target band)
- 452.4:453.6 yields 0.10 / 8.76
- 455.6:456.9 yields -0.02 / 9.66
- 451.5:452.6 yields 0.00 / 9.56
